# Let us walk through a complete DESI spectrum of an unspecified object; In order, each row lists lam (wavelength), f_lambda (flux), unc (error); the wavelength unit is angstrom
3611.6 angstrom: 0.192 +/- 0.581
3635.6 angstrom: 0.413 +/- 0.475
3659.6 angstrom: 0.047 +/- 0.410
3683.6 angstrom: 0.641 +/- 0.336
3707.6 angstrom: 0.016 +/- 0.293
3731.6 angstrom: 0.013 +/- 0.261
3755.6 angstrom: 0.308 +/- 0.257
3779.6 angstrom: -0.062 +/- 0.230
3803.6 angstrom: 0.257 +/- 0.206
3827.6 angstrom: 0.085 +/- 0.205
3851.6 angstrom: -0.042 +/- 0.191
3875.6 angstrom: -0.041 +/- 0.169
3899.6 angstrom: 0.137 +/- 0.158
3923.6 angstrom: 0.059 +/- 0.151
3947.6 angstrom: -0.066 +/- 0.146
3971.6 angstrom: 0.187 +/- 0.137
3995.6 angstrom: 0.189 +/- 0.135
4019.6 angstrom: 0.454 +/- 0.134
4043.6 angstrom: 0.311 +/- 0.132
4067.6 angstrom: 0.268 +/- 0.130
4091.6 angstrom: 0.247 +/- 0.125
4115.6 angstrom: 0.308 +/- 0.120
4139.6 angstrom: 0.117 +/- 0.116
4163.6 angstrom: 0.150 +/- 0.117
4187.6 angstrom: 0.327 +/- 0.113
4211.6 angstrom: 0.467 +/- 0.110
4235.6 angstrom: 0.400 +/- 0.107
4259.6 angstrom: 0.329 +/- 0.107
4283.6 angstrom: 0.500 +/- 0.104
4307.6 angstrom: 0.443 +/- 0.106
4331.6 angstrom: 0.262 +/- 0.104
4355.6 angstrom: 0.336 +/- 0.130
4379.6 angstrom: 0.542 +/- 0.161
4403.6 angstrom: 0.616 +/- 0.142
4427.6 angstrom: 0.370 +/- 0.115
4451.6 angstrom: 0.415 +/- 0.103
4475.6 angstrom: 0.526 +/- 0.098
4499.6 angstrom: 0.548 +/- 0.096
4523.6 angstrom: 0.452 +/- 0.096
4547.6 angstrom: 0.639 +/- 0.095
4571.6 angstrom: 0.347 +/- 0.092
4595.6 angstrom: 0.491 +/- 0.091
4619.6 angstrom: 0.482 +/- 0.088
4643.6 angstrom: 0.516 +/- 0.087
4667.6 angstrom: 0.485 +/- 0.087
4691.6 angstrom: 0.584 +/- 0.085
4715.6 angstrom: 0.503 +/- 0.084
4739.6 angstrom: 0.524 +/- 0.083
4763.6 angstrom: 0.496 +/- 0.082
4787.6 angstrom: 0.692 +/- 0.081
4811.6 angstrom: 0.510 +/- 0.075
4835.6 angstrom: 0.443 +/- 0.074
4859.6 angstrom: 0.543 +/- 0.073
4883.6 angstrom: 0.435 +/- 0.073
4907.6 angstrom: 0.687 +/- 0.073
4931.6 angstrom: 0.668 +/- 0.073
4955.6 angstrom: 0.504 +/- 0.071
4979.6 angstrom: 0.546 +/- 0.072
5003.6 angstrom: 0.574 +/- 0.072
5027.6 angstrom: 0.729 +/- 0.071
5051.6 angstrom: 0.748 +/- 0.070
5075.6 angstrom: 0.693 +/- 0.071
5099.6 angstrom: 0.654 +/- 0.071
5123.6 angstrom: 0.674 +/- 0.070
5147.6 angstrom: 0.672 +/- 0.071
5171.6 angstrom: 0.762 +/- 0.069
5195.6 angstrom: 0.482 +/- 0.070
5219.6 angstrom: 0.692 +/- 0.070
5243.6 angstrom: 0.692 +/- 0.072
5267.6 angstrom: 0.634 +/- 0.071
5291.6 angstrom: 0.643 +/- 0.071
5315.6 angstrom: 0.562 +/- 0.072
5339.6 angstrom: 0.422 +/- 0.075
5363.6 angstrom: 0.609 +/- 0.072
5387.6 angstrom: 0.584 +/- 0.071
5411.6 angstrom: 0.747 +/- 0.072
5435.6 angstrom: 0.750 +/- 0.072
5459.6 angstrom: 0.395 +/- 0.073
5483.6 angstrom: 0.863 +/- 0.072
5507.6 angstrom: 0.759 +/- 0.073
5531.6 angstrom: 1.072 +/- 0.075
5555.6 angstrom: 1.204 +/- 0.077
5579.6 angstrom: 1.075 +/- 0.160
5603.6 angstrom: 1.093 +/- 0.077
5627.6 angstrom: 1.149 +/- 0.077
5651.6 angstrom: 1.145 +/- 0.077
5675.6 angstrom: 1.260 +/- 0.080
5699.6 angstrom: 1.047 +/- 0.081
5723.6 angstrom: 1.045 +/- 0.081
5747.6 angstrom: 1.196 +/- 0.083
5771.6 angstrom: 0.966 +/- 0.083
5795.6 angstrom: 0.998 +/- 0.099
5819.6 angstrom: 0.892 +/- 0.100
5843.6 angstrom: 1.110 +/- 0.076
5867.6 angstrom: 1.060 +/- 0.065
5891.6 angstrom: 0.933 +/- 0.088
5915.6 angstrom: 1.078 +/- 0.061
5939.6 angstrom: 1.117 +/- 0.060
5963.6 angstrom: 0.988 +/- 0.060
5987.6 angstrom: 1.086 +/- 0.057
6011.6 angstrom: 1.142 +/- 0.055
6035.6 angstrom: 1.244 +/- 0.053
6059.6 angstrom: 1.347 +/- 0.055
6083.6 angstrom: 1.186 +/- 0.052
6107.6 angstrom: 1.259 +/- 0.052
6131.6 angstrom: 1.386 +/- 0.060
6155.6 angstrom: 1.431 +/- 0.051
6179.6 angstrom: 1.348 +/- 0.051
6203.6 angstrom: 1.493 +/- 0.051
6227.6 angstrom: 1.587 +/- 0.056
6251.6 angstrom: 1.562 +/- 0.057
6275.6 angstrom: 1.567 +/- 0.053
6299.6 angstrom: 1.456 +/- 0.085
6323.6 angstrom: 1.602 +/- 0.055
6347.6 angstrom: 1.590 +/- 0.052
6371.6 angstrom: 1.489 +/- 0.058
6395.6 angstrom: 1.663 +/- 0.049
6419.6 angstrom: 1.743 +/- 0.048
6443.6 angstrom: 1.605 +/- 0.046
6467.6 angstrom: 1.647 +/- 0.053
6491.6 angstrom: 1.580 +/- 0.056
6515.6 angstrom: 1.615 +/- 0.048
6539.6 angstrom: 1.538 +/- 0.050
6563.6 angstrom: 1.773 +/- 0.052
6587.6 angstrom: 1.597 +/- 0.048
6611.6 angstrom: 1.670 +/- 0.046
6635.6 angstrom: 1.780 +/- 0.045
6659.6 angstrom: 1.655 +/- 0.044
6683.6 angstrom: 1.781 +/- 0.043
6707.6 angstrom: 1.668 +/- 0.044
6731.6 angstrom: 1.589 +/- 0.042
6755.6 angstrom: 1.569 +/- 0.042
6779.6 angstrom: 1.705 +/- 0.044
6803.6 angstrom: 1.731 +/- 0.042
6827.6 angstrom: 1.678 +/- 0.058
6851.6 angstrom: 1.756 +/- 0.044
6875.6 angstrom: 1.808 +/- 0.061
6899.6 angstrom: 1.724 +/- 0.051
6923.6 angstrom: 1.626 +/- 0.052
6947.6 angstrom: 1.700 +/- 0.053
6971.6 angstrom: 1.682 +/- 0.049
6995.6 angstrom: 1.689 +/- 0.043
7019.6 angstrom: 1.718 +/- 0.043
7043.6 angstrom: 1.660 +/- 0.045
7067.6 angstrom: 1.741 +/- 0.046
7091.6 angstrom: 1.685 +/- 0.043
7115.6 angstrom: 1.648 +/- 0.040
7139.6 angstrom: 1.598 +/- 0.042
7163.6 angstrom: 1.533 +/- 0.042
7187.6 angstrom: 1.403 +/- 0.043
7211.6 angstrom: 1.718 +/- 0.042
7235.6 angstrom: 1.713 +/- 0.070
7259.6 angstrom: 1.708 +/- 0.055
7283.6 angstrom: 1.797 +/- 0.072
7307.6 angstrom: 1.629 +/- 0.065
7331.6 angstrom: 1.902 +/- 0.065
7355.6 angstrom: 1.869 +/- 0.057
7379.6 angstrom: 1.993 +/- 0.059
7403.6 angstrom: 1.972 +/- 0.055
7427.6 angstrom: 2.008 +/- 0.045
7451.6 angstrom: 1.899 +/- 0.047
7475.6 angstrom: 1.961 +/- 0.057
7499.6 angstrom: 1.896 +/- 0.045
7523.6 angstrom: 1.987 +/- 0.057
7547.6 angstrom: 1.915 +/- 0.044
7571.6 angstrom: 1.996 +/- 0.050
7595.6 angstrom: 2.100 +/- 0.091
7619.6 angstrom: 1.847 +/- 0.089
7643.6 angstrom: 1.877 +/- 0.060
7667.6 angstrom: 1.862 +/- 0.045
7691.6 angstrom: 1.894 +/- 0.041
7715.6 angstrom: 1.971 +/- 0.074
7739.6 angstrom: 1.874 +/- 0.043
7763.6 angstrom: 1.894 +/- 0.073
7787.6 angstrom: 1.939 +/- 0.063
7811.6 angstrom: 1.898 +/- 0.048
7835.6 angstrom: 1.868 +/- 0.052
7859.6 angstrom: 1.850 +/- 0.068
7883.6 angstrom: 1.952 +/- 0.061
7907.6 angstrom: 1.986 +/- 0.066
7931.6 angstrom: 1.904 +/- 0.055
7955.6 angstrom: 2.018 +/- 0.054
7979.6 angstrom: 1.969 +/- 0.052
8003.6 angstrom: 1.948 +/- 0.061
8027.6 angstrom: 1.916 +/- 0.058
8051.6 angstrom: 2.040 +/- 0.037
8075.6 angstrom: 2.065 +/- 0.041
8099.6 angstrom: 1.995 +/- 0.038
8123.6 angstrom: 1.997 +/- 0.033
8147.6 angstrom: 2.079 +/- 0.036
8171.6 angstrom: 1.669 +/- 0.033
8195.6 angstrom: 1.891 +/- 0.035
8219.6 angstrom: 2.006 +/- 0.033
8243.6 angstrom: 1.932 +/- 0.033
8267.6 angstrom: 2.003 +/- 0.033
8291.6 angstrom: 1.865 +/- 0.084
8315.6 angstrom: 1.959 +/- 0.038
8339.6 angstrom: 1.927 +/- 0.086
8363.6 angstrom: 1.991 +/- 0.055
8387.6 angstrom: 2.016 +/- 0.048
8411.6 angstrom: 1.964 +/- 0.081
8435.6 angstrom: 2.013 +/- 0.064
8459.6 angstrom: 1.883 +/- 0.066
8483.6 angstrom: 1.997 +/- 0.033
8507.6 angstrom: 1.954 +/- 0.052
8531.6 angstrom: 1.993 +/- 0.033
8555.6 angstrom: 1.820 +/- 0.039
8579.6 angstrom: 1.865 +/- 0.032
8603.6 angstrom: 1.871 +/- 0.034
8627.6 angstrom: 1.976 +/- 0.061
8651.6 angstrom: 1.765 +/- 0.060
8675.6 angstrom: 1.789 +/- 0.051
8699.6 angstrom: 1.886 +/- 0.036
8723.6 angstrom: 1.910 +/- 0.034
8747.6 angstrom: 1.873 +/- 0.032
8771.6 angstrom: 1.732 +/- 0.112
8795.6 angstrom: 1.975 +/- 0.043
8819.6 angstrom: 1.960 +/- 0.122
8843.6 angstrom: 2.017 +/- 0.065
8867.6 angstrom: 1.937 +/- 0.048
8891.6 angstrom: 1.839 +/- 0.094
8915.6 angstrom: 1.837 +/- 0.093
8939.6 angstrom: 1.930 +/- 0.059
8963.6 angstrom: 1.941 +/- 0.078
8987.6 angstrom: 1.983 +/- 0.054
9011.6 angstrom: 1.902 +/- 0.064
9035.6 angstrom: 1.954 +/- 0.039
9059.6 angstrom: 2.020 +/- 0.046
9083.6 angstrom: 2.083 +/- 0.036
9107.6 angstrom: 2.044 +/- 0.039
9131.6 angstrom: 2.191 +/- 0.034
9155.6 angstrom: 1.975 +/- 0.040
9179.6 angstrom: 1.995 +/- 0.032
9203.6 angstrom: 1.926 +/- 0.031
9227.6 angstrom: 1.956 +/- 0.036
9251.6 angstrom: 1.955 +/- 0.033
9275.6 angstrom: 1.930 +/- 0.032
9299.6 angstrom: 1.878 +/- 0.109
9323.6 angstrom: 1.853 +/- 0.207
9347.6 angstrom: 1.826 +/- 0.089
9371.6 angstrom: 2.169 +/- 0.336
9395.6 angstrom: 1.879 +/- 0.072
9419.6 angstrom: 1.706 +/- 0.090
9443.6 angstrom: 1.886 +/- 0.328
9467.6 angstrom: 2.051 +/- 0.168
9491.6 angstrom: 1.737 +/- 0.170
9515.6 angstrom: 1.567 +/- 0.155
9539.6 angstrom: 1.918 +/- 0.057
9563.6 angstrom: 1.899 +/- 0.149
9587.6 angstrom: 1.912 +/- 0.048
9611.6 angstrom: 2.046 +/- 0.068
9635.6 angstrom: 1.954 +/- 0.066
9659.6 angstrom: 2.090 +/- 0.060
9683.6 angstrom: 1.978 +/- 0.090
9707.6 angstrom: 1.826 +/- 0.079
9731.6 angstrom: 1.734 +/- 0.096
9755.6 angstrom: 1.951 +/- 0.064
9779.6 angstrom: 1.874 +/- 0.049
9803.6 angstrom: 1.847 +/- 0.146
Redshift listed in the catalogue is 0.387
